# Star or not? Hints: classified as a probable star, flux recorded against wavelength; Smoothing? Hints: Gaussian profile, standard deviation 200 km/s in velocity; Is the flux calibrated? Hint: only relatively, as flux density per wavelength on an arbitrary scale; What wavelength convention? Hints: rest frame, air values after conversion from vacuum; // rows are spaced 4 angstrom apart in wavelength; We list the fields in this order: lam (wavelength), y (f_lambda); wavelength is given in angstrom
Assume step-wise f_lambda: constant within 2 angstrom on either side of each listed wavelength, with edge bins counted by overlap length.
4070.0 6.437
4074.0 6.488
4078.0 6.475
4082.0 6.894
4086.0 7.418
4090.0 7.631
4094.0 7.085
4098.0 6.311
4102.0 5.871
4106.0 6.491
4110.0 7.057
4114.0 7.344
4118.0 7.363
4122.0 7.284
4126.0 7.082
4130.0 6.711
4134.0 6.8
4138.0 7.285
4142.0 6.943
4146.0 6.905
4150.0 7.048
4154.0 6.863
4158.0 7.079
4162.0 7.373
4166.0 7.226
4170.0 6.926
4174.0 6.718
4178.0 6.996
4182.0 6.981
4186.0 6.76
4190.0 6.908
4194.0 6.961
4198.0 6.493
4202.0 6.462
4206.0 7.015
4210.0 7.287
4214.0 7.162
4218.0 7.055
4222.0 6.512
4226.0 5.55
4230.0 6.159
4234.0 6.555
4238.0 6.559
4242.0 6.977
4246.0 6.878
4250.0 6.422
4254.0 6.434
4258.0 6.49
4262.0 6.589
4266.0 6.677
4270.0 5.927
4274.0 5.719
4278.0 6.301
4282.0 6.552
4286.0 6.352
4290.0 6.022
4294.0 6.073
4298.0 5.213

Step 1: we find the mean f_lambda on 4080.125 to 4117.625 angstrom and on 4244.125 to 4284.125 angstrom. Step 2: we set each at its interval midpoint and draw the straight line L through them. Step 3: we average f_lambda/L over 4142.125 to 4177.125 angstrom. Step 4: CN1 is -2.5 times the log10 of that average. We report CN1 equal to -0.04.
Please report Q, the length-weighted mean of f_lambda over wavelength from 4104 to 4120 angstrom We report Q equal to 7.06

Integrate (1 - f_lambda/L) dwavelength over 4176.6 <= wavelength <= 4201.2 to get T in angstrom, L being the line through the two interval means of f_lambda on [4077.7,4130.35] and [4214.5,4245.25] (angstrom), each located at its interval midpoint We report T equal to -0.6 angstrom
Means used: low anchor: 6.95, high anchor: 6.53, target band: 6.83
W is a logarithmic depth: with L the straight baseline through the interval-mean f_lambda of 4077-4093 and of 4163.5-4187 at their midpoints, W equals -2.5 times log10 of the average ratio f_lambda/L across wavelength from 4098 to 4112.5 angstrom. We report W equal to 0.099 mag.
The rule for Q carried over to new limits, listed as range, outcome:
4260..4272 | 6.4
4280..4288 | 6.45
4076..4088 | 6.93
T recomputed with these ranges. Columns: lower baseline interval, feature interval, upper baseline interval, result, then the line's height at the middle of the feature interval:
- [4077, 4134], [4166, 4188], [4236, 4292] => -0.7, 6.7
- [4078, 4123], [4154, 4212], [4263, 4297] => -3.0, 6.6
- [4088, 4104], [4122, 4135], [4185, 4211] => -0.3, 6.76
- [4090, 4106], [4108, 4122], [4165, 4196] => -1.3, 6.65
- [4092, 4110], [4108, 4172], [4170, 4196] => -3.8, 6.69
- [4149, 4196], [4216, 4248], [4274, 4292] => 0.3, 6.58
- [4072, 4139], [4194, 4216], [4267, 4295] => -1.4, 6.48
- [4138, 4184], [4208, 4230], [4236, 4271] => 0.2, 6.74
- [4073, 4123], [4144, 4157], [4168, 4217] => -0.1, 6.9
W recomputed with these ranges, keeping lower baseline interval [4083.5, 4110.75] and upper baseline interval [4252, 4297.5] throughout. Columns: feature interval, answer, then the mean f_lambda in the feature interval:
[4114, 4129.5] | -0.071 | 7.2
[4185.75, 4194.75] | -0.059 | 6.89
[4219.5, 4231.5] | 0.052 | 6.11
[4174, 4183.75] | -0.060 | 6.93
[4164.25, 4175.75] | -0.058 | 6.96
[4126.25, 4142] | -0.039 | 6.95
